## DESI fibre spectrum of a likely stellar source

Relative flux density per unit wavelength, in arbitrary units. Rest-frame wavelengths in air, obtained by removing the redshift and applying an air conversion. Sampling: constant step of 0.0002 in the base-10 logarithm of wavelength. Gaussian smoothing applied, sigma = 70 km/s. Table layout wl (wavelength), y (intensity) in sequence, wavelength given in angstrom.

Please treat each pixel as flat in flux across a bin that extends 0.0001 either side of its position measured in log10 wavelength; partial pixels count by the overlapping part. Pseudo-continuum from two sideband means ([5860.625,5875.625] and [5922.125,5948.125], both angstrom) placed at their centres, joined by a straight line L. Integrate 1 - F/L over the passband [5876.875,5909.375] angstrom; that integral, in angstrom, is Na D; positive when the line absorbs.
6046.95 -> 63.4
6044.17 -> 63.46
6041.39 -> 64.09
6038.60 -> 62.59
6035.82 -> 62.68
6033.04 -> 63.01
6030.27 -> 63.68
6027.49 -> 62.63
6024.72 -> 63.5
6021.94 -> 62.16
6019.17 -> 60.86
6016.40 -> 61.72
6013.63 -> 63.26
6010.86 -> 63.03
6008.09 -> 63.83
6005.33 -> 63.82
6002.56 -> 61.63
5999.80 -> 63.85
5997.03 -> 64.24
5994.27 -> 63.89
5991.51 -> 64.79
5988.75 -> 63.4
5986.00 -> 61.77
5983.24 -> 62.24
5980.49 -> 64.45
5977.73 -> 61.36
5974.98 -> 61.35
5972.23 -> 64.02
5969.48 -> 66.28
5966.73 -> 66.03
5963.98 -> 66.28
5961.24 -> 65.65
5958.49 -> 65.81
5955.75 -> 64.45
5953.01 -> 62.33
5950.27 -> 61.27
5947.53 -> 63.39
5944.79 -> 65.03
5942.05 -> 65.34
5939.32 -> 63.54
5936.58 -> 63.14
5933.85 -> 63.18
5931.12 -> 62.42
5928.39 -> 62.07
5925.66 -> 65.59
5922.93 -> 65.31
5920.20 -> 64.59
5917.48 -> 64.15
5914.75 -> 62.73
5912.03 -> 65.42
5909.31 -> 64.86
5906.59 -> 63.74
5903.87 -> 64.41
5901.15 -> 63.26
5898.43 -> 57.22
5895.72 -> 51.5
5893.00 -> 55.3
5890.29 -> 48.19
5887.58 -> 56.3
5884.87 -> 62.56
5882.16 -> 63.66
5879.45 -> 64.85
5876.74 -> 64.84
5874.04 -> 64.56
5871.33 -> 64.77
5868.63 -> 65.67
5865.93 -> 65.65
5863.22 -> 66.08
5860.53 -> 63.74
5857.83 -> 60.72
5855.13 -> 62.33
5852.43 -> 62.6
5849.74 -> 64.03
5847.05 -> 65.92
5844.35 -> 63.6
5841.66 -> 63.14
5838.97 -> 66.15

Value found 2.6 angstrom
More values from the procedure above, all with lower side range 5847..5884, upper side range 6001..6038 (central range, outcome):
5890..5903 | 1.60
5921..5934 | -0.04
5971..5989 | 0.15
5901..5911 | -0.06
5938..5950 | -0.11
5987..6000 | -0.20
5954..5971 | -0.64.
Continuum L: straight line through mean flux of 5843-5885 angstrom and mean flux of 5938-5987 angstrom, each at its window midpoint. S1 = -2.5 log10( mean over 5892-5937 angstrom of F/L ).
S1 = 0.03 mag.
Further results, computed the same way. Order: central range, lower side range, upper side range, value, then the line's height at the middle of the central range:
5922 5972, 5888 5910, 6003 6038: -0.073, 60.1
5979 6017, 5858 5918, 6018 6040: -0.014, 62.5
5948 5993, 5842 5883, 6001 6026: -0.013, 63.1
